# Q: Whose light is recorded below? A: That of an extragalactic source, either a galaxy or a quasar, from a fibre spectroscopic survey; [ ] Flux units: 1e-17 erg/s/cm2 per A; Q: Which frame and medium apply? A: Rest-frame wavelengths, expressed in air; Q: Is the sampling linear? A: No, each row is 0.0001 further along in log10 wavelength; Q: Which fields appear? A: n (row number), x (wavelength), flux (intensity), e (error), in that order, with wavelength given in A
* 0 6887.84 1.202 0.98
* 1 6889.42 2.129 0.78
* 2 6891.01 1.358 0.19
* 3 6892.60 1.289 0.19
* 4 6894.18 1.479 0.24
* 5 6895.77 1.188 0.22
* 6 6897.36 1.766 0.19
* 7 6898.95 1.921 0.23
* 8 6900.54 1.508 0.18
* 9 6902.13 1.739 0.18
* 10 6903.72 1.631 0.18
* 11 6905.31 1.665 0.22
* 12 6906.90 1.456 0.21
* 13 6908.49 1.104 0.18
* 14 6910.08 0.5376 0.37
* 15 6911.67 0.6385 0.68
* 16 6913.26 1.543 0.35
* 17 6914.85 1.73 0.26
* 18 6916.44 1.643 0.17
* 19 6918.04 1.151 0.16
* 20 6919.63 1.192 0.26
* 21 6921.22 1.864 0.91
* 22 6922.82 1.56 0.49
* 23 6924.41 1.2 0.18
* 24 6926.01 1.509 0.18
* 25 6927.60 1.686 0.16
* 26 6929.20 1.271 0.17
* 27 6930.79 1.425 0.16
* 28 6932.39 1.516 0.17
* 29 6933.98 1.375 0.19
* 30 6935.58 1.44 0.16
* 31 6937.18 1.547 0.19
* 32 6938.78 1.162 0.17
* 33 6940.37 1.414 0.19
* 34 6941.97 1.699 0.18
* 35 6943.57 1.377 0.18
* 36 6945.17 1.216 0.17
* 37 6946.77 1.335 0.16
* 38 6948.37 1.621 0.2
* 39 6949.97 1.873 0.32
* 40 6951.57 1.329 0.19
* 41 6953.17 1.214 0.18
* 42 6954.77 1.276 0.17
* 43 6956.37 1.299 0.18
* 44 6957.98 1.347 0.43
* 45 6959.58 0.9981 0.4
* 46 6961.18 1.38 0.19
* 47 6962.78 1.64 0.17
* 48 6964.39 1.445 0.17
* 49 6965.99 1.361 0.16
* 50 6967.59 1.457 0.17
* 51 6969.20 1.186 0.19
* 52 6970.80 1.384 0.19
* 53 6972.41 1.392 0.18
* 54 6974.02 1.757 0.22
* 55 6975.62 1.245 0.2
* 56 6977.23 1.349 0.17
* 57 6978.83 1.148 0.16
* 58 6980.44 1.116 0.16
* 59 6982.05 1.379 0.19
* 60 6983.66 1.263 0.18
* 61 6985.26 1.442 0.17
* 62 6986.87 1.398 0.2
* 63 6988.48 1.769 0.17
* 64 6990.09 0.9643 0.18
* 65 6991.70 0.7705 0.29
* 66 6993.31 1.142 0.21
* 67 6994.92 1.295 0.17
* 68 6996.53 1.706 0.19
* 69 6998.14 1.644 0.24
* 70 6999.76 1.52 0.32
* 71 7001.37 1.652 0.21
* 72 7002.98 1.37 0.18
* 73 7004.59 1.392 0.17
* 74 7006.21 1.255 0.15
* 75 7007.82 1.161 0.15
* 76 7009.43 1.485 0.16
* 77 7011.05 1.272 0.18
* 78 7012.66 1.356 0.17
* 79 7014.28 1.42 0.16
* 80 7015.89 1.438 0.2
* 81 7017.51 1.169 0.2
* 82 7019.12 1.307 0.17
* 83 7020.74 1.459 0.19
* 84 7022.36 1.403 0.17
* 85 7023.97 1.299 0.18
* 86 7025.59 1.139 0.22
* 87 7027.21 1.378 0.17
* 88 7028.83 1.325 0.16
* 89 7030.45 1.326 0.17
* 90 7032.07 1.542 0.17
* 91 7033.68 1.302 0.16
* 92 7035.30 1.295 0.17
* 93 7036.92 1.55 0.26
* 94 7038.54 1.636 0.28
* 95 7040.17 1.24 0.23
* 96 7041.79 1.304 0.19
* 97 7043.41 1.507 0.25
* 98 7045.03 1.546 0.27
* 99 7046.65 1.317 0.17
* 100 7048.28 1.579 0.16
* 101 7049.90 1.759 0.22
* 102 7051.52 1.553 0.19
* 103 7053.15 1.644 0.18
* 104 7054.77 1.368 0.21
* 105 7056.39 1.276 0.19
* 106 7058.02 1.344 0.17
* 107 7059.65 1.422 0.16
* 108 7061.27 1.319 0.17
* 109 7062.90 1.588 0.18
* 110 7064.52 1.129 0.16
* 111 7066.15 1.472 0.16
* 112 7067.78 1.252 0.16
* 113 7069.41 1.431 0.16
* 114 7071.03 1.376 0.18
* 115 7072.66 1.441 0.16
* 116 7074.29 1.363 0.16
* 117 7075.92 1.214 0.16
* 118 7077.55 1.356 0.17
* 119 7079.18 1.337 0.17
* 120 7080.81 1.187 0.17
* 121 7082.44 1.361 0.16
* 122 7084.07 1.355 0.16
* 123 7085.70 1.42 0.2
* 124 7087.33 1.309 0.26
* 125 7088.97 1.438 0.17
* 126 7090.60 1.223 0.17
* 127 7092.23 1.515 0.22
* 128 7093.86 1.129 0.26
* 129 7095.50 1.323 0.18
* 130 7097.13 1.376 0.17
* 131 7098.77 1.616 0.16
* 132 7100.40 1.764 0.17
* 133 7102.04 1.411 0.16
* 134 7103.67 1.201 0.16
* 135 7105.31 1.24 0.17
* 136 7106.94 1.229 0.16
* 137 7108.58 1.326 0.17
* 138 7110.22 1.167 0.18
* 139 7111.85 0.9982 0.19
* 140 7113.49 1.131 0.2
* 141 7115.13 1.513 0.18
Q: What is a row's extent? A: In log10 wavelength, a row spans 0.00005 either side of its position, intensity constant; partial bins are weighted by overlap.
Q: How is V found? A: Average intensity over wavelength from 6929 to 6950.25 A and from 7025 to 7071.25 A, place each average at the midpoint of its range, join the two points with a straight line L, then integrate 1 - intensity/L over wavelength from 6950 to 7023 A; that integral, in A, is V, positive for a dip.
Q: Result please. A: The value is 3.8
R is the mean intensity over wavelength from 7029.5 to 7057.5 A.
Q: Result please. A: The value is 1.45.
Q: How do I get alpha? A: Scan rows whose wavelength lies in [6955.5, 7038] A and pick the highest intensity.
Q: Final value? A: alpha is 1.769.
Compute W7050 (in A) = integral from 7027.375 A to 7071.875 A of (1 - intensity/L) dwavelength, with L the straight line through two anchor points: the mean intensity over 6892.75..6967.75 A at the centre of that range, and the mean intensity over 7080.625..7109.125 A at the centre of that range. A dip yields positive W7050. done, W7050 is -1.5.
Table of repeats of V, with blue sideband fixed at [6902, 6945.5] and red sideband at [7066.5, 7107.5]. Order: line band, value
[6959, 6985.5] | 0.71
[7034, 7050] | -1.01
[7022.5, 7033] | 0.26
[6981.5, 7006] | 0.07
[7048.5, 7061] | -1.03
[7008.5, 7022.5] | 0.12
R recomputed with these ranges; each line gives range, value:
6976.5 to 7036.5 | 1.34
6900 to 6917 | 1.38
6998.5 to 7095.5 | 1.38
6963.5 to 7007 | 1.36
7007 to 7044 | 1.36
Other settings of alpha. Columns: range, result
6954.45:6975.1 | 1.757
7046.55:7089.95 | 1.759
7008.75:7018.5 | 1.485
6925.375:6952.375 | 1.873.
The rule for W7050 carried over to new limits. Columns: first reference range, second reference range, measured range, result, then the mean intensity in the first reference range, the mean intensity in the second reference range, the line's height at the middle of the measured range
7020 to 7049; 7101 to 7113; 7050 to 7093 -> -2.2 A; 1.4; 1.23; 1.31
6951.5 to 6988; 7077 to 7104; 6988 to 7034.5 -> 0.1 A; 1.34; 1.38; 1.35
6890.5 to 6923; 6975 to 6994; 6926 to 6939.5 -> -0.7 A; 1.42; 1.25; 1.37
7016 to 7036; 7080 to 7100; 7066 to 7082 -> 0.2 A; 1.33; 1.36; 1.36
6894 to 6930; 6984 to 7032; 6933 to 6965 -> 0.1 A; 1.43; 1.36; 1.4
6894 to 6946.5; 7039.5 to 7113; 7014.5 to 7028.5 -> 0.6 A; 1.43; 1.37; 1.39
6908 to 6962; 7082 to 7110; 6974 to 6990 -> 0.2 A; 1.37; 1.36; 1.37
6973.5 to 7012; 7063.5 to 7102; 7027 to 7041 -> -0.4 A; 1.35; 1.37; 1.36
